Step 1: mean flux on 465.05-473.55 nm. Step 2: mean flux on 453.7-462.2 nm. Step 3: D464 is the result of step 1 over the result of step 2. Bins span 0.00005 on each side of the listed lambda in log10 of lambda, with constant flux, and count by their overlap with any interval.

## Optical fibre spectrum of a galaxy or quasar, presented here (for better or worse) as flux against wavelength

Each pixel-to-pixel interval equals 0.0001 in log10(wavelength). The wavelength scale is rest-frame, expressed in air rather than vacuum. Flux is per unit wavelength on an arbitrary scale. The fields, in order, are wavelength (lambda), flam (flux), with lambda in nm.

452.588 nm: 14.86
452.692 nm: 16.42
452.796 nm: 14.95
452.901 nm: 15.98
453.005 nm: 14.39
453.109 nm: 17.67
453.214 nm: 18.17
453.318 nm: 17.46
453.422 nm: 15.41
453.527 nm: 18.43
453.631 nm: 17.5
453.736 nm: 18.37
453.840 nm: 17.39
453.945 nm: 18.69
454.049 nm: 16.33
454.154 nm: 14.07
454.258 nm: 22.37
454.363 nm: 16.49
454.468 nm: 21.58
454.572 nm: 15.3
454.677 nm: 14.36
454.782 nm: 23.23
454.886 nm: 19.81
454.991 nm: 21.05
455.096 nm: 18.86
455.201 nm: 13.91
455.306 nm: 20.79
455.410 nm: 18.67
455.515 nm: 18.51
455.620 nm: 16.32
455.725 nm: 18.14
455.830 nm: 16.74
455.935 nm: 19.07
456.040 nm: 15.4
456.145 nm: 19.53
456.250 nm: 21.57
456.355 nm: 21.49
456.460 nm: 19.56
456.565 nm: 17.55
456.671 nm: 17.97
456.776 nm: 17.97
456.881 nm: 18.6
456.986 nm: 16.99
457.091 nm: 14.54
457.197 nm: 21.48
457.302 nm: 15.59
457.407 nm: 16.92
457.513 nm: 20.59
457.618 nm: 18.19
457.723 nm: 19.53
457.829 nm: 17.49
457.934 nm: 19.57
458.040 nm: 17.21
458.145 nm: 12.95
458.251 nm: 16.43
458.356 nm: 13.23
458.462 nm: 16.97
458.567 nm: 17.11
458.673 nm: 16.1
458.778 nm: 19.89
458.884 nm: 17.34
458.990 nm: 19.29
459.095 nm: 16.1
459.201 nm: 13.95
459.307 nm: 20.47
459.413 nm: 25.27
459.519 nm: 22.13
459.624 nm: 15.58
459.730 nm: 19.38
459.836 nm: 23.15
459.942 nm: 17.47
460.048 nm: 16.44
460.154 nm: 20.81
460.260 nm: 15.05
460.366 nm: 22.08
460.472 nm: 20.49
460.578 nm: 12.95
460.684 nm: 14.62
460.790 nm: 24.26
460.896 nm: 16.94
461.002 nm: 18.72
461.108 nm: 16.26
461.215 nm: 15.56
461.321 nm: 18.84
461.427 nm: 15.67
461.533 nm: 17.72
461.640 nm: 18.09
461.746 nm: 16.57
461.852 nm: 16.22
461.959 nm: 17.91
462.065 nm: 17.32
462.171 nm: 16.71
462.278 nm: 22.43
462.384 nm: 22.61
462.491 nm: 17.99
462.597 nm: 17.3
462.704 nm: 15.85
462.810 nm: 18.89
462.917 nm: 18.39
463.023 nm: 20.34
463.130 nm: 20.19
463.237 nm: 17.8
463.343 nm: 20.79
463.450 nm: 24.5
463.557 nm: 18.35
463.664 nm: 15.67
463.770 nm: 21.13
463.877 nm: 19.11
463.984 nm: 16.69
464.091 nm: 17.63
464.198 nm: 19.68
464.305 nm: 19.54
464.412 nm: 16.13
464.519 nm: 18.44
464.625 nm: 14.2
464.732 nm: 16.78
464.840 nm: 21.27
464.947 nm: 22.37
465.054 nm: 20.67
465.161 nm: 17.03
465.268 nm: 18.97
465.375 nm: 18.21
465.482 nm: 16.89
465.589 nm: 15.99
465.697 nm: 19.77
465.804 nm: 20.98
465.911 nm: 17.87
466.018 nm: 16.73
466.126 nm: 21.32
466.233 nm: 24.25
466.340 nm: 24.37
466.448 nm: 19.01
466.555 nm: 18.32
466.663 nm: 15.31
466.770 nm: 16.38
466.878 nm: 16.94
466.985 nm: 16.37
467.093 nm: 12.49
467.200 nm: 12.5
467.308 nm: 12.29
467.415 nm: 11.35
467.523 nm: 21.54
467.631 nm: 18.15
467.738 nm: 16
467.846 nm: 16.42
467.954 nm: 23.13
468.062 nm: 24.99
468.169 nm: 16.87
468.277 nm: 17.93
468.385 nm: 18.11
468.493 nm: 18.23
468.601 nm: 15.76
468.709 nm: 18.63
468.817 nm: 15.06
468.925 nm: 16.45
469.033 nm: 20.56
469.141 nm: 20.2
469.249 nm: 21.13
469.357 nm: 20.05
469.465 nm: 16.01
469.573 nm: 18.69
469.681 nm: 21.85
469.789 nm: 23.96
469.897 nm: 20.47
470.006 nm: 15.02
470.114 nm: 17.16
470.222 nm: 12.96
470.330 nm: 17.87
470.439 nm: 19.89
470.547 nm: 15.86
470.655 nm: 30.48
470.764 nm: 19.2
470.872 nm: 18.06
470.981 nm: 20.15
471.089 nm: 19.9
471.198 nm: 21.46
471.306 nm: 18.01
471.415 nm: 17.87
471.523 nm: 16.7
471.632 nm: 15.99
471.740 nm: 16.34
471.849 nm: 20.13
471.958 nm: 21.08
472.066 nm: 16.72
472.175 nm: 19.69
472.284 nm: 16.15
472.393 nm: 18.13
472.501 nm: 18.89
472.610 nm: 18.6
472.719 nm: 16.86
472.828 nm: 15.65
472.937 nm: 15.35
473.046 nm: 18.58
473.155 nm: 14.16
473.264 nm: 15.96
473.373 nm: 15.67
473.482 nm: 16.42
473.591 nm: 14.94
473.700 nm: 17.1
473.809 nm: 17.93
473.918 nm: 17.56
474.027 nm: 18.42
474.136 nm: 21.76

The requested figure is 1.0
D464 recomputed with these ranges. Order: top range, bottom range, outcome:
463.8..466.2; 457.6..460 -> 1.03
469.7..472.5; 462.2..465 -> 0.99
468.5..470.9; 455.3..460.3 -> 1.04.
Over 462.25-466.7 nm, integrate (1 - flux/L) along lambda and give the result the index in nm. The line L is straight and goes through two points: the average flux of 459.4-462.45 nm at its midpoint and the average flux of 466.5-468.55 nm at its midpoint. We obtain -0.34 nm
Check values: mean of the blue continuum 18.4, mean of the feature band 19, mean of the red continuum 17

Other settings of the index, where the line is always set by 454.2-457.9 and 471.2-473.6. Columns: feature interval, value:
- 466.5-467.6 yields 0.14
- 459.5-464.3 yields -0.12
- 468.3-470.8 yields -0.19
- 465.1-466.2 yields -0.04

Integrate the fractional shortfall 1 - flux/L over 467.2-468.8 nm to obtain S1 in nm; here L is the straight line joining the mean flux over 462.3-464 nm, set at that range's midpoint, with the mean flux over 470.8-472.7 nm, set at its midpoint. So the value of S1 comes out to 0.10 nm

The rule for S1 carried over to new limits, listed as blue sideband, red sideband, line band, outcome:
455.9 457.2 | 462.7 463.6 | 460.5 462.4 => 0.16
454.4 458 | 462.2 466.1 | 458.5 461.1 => 0.01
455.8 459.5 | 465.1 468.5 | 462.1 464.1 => -0.12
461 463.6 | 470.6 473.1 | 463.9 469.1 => 0.15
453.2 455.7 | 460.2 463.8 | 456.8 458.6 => 0.09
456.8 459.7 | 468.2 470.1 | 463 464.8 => -0.04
